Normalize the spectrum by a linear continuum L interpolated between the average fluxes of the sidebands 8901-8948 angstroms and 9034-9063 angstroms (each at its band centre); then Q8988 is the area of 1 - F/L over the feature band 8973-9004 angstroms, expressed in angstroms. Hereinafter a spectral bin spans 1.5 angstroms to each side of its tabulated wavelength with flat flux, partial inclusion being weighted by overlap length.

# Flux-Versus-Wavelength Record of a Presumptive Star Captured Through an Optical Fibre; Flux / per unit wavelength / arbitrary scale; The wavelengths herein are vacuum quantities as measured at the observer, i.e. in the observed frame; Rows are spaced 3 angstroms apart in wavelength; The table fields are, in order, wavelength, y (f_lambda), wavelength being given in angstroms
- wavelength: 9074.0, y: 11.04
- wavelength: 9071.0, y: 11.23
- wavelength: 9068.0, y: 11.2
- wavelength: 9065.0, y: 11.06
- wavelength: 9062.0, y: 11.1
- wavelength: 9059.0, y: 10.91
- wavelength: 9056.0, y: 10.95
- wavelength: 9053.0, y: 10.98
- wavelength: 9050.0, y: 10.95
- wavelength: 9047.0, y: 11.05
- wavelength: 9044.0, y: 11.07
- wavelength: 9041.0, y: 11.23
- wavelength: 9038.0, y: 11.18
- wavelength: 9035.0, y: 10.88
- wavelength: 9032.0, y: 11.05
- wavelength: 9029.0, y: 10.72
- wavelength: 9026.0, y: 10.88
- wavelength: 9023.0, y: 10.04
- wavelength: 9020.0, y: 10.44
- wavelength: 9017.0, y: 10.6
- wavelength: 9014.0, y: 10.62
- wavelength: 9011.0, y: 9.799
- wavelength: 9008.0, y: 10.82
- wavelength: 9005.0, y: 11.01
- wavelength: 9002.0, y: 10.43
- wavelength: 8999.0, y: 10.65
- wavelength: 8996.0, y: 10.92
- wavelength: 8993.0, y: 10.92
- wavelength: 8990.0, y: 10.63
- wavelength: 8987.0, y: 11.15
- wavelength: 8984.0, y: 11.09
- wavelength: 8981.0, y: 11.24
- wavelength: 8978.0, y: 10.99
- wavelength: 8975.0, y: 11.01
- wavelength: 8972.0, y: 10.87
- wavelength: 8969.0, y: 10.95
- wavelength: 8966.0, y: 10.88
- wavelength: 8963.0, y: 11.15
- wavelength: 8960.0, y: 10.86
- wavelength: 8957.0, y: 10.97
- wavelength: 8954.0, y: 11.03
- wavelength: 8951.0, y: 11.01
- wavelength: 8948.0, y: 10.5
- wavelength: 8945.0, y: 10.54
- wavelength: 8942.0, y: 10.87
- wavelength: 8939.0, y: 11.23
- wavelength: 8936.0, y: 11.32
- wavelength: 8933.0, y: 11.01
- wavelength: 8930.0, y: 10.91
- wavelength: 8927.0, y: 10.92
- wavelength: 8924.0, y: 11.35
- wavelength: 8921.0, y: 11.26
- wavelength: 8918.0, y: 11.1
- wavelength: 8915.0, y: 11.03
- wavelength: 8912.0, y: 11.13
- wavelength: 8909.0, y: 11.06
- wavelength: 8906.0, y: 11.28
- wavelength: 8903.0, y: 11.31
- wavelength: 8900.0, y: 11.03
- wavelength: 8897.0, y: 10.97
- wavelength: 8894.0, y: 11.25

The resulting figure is 0.4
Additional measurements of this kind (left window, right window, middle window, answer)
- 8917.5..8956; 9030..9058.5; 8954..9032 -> 1.6 angstroms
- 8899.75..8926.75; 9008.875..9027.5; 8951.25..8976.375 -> -0.4 angstroms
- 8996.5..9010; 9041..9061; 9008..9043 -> 0.5 angstroms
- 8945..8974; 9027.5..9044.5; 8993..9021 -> 0.9 angstroms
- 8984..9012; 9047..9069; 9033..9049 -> -0.2 angstroms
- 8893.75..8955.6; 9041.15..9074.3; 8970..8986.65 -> 0.0 angstroms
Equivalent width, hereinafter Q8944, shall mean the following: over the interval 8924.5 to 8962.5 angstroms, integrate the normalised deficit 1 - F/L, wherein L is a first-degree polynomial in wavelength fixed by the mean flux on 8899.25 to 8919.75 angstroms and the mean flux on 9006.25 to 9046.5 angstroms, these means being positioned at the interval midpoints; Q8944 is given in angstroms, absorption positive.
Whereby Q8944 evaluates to 0.2 angstroms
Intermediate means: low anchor 11.1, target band 10.9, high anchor 10.7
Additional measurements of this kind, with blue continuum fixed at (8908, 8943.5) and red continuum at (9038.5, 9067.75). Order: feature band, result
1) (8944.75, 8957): 0.3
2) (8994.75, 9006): 0.3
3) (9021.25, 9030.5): 0.4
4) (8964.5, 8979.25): 0.2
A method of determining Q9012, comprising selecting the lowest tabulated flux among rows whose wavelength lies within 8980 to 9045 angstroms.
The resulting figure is 9.799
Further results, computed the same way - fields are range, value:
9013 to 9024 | 10.04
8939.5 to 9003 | 10.43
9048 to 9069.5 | 10.91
